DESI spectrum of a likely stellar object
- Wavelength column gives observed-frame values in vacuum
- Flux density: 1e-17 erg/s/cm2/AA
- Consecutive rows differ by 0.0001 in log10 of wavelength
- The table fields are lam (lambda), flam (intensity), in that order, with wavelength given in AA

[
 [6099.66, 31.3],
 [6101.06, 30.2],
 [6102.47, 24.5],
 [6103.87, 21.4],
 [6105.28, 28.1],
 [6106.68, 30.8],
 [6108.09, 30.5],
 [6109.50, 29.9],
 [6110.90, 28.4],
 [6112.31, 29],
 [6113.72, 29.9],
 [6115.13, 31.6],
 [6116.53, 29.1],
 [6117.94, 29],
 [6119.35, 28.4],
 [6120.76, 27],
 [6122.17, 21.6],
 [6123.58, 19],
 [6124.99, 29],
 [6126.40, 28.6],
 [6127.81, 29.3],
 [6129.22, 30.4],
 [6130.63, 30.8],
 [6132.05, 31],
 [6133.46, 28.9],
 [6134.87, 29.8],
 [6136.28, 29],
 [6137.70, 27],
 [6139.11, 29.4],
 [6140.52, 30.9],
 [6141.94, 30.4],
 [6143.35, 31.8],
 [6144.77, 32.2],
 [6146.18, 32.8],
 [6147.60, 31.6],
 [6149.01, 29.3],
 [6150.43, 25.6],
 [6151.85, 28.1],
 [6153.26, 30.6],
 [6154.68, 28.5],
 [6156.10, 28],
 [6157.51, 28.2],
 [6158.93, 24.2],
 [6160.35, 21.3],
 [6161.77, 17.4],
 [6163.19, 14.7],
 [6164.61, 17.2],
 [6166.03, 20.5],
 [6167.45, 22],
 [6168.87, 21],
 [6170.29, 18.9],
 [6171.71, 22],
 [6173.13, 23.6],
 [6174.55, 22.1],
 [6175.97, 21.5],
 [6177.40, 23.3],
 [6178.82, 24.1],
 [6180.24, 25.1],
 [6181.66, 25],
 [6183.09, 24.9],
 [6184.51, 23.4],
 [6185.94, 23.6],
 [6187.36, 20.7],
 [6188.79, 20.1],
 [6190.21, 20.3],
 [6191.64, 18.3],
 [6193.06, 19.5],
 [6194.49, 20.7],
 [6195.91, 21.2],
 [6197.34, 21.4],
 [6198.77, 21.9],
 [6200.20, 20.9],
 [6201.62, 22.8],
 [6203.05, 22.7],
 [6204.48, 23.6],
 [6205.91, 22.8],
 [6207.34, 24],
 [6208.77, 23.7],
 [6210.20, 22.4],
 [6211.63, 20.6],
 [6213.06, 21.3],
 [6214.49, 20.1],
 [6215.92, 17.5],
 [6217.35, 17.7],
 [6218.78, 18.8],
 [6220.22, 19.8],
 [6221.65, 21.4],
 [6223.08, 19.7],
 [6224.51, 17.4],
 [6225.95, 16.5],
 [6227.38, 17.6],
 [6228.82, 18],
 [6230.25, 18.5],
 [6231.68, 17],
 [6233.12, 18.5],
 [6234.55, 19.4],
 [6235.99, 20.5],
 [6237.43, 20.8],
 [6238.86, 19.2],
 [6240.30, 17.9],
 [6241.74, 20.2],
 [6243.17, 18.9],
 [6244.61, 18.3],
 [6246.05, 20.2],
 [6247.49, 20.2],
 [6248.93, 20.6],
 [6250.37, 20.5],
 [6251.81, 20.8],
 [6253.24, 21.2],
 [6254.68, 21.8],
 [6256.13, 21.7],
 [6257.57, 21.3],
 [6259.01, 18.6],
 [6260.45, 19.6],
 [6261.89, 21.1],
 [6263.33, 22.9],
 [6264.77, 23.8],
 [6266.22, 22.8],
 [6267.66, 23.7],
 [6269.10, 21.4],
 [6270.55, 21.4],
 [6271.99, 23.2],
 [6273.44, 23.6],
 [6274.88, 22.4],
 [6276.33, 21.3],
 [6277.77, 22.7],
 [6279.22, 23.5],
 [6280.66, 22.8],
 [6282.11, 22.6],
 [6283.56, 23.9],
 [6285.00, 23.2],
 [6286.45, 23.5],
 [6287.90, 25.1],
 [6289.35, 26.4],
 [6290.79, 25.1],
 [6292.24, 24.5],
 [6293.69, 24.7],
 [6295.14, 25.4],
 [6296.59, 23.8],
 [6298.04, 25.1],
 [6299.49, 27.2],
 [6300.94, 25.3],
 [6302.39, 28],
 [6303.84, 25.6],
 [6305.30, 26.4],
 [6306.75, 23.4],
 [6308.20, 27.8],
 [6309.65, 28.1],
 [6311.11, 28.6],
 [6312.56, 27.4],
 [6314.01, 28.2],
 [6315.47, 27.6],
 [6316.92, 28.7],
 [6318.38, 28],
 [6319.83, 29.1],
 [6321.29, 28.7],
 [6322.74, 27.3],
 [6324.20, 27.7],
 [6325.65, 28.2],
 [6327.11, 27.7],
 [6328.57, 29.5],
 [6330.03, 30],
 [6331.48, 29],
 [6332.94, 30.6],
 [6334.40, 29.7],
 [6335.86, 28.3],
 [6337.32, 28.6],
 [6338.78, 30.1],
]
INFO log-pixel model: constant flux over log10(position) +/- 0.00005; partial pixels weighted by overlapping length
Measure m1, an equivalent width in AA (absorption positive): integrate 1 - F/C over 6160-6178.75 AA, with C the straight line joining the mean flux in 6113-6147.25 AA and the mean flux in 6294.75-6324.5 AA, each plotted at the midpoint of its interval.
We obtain 5.3 AA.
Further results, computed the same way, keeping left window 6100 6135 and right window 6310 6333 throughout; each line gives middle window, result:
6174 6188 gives 2.4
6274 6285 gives 2.2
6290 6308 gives 1.9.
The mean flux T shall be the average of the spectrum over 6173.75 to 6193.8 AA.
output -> 22.3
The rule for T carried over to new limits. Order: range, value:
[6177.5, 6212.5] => 22.3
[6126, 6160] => 29.4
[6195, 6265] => 20.3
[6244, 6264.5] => 20.7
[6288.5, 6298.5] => 25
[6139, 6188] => 24.9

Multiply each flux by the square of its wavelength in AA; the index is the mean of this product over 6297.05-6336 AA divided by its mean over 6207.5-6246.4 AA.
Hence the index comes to 1.5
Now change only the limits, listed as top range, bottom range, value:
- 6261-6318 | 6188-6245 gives 1.26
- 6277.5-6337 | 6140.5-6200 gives 1.16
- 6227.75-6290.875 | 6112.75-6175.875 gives 0.83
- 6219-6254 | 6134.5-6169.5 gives 0.75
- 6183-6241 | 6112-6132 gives 0.75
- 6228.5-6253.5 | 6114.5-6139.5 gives 0.72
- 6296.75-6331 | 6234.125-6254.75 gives 1.41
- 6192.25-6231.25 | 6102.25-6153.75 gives 0.73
